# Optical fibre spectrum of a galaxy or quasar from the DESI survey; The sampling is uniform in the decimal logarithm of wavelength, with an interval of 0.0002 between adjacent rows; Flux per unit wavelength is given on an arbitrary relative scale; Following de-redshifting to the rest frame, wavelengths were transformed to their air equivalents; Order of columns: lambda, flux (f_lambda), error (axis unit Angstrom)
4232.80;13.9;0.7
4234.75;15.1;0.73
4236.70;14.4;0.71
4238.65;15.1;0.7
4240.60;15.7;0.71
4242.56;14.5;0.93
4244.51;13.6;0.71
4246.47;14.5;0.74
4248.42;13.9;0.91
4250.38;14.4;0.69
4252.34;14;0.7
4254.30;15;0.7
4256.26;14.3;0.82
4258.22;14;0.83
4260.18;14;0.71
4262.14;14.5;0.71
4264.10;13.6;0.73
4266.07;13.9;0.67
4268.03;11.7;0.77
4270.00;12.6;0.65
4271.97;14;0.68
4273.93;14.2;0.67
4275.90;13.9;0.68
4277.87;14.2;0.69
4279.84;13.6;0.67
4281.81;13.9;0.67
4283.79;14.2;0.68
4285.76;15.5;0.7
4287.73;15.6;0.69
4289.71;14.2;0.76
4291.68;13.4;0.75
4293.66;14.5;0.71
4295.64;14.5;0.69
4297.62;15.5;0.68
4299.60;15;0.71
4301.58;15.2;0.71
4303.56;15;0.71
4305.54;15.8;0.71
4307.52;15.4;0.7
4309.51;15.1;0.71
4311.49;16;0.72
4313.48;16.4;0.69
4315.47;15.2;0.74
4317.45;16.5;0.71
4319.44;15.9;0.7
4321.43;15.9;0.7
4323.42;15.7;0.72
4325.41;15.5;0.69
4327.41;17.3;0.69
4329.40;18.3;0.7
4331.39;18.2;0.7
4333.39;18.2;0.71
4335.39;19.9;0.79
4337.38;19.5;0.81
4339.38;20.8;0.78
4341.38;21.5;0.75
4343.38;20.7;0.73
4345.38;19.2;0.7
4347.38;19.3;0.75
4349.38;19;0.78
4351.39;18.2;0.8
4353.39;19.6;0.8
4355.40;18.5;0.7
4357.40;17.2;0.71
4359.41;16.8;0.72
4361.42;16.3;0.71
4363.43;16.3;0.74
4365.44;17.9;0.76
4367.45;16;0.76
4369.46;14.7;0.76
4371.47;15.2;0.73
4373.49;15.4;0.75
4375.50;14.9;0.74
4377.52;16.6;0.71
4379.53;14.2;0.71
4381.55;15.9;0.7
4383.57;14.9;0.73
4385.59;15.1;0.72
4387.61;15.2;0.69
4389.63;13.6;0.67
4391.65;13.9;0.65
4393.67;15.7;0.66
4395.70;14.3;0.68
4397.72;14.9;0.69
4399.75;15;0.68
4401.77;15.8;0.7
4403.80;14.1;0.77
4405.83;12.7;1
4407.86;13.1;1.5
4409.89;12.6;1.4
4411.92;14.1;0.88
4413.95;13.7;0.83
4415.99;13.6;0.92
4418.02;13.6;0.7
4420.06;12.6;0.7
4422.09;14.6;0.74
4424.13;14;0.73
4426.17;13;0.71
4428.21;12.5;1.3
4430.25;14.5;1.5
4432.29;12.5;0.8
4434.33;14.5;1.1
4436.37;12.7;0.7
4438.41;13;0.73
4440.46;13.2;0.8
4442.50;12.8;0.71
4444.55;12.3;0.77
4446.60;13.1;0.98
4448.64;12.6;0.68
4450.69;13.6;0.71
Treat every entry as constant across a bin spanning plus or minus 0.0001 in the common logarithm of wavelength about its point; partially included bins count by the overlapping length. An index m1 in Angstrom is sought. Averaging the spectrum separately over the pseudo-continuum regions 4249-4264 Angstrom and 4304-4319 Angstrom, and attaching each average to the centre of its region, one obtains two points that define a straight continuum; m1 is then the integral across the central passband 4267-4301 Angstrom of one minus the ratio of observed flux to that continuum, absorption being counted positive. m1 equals 1.9 Angstrom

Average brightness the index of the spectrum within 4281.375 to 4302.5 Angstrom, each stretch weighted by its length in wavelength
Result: 14.7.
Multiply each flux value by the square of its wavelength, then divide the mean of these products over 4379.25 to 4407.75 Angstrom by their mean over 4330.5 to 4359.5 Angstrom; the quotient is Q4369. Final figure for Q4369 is 0.8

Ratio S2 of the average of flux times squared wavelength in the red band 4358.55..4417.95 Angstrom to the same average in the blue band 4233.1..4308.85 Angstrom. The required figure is 1.09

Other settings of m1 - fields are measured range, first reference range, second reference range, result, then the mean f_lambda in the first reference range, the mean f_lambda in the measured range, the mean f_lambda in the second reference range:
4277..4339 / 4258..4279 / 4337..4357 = 3.0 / 13.7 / 15.8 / 19.6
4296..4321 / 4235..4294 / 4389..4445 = -2.7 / 14.2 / 15.6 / 13.7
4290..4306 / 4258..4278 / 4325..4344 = 1.3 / 13.7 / 14.8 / 19.1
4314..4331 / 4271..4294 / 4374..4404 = -2.1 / 14.3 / 16.4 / 15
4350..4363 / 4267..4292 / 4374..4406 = -2.8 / 13.9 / 17.7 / 14.9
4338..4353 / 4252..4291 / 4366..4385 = -4.8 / 14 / 19.8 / 15.4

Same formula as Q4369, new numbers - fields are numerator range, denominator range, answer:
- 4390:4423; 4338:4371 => 0.79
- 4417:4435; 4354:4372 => 0.84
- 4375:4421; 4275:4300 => 1.04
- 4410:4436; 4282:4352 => 0.85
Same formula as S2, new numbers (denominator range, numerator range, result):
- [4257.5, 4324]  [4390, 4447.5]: 0.99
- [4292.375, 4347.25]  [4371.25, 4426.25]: 0.88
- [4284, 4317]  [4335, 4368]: 1.26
